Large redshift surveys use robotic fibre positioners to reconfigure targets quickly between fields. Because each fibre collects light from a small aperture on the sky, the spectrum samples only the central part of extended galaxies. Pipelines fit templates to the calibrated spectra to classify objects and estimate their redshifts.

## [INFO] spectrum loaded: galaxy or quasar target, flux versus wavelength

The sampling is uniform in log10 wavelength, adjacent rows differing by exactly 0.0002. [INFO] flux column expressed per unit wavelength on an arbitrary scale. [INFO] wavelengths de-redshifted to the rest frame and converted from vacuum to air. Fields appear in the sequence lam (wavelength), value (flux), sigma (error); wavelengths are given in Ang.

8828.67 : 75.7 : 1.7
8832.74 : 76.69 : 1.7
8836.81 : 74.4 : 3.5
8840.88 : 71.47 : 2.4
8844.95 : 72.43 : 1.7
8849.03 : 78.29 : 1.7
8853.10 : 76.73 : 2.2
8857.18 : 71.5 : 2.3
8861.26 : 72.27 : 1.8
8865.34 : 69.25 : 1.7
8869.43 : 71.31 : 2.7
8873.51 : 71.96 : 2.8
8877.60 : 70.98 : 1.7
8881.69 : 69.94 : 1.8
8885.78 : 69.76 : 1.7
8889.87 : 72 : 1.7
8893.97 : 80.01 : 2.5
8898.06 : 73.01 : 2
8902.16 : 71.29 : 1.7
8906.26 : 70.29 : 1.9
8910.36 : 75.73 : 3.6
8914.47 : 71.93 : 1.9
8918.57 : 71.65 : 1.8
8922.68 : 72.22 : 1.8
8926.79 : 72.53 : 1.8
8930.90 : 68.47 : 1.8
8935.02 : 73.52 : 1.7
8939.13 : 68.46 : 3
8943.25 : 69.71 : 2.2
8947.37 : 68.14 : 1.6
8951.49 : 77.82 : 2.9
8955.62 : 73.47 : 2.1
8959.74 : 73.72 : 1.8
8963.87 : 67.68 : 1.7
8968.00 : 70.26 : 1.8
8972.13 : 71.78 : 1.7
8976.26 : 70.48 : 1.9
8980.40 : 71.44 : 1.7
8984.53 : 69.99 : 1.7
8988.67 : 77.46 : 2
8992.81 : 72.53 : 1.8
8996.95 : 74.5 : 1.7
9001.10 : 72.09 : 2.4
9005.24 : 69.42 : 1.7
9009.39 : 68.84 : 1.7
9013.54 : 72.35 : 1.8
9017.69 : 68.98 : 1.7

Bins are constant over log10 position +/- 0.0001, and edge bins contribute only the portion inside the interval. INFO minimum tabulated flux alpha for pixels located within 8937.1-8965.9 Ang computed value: 67.68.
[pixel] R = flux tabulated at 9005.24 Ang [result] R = 69.42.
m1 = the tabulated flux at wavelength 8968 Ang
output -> 70.26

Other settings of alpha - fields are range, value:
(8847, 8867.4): 69.25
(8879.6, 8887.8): 69.76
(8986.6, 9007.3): 69.42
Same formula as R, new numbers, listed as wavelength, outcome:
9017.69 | 68.98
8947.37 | 68.14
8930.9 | 68.47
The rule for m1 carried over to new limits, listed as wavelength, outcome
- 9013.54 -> 72.35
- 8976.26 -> 70.48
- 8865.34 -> 69.25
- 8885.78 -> 69.76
